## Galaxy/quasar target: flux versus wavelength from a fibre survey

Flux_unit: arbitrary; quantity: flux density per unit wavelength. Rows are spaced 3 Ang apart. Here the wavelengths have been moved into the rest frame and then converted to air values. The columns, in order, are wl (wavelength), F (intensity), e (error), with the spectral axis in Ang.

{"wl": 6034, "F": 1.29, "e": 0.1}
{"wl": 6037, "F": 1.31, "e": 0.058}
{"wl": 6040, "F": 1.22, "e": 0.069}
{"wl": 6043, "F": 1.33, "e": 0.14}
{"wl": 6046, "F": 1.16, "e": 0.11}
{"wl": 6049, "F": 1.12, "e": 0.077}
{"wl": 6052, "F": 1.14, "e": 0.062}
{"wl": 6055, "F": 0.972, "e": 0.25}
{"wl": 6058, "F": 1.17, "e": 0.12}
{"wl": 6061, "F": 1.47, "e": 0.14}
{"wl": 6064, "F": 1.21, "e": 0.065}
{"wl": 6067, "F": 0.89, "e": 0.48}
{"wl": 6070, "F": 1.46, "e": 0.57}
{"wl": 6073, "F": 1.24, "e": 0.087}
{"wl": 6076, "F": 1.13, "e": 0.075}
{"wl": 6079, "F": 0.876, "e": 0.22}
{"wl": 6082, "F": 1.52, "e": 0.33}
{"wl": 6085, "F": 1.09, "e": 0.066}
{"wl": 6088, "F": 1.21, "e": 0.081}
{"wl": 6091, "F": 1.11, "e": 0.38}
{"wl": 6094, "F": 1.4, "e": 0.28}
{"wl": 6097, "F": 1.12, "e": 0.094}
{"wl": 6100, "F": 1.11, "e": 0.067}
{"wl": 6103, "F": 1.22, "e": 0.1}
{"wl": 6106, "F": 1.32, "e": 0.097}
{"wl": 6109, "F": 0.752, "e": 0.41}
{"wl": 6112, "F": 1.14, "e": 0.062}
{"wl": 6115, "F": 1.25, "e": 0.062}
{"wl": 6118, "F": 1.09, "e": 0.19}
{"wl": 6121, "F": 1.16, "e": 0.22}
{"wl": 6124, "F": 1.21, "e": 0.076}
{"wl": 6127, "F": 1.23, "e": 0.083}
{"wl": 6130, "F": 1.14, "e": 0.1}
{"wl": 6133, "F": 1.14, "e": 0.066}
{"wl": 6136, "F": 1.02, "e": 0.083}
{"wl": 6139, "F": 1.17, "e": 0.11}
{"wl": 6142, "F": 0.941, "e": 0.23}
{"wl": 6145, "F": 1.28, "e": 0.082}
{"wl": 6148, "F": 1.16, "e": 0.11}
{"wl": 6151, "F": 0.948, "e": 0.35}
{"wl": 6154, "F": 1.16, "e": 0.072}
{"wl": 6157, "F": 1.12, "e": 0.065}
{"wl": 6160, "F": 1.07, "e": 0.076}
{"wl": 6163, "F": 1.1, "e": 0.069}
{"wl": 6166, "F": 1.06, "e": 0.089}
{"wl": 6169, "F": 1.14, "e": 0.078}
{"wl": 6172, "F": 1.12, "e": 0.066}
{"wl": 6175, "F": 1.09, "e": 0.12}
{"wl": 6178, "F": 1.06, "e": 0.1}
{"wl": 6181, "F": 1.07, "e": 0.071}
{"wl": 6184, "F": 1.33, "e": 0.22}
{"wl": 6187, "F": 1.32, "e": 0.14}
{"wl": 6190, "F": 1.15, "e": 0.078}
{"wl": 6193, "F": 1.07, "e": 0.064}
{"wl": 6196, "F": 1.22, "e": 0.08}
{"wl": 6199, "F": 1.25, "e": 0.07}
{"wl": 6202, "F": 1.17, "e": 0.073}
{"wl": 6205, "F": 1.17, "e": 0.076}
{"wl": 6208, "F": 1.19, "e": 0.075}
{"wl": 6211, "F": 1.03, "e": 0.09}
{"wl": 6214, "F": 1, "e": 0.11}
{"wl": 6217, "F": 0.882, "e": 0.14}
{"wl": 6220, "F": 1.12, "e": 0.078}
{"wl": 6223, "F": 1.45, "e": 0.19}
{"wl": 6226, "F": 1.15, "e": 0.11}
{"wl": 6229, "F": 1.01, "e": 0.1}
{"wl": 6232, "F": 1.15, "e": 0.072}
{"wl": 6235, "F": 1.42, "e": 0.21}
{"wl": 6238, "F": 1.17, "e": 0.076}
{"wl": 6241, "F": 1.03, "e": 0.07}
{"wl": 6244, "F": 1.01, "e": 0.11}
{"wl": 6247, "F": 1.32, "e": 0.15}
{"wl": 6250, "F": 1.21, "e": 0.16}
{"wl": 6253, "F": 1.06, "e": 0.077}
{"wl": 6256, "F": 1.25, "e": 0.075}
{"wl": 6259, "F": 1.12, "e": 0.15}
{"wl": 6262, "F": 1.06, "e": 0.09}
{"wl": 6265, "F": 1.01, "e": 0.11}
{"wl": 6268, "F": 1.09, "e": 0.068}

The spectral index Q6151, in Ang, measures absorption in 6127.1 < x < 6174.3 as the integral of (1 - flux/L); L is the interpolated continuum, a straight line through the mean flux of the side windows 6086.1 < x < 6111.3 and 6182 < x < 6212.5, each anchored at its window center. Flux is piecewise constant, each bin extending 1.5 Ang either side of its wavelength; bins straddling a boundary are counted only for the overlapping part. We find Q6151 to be 2.6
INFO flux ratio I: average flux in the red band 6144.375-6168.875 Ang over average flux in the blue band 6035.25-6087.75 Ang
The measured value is 0.9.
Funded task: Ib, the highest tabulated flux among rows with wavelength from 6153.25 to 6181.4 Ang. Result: 1.16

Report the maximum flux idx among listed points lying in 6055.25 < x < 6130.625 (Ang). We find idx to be 1.52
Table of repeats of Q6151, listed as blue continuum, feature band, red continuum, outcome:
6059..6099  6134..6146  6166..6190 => 0.8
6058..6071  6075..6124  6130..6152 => 0.7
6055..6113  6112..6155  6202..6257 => 1.1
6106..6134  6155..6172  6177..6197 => 0.9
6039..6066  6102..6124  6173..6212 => 0.8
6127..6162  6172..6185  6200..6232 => -0.2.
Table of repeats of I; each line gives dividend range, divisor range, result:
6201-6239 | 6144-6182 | 1.04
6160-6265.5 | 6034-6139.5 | 0.97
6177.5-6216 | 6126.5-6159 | 1.04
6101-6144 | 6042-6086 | 0.95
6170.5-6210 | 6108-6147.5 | 1.04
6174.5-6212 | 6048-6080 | 1.01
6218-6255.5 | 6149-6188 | 1.05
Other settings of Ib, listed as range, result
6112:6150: 1.28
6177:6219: 1.33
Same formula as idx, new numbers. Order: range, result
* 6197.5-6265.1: 1.45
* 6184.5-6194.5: 1.32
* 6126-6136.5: 1.23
